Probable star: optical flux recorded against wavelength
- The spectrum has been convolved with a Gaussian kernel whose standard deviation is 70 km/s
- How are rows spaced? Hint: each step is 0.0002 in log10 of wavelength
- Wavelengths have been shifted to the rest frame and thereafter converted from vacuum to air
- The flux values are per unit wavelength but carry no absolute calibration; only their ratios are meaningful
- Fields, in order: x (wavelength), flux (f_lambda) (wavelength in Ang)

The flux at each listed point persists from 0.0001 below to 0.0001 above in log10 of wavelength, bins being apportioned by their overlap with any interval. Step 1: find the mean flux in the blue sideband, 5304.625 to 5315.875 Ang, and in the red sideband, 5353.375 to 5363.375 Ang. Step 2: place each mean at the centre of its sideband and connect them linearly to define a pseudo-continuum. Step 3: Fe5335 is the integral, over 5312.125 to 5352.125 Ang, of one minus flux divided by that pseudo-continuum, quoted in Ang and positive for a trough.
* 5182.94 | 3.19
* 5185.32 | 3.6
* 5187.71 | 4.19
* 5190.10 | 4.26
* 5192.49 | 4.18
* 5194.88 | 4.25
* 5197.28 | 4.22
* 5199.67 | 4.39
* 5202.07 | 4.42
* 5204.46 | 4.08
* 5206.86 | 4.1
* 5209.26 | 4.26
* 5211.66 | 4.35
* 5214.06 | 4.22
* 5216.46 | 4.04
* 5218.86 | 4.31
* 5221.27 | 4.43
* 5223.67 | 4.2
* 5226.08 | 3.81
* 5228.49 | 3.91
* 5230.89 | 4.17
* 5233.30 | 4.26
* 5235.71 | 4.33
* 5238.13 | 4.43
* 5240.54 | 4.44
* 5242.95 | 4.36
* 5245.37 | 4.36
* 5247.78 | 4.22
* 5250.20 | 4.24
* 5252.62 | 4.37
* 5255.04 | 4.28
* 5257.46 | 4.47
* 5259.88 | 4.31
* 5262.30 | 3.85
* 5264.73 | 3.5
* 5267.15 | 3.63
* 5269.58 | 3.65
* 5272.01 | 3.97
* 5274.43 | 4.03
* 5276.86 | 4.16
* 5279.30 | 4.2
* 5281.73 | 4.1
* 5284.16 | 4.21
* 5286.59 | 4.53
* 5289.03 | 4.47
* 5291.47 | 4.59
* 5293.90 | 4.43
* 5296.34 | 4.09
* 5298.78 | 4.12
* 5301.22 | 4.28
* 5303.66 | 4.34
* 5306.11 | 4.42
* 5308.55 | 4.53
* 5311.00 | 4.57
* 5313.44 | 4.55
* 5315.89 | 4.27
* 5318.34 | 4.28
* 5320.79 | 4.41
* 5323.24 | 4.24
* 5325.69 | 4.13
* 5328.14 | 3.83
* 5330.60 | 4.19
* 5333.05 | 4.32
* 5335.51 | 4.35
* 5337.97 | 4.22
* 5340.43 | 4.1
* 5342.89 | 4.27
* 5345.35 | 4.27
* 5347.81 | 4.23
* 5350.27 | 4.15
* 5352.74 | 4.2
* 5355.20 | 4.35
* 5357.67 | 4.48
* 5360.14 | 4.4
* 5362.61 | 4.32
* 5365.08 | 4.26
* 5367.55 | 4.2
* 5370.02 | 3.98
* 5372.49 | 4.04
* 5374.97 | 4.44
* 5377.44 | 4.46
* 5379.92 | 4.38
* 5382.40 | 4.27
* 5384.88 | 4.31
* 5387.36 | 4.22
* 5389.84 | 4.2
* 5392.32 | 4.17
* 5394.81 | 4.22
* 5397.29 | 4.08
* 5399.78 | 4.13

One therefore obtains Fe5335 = 1.8 Ang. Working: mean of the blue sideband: 4.49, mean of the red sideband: 4.38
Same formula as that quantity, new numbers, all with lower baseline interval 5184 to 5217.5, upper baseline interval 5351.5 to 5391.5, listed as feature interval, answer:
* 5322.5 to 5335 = 0.31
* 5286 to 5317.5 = -1.16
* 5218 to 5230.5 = 0.19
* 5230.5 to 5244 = -0.45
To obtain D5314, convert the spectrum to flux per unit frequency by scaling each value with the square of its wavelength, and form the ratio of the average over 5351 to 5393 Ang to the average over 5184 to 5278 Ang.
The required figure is 1.1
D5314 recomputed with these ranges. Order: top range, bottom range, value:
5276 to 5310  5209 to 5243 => 1.05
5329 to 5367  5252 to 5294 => 1.06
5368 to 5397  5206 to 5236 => 1.08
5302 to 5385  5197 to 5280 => 1.07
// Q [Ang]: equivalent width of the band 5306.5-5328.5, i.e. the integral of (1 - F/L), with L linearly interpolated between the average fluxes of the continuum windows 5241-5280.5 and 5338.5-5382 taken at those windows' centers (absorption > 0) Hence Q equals -0.7 Ang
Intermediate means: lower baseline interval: 4.11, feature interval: 4.34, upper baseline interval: 4.27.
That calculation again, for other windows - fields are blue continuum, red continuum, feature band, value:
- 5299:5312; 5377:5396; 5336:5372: 0.66 Ang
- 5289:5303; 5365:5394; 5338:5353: 0.24 Ang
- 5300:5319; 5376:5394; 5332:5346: 0.34 Ang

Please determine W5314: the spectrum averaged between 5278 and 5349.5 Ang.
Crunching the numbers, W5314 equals 4.29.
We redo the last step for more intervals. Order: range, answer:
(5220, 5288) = 4.16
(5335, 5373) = 4.24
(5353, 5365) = 4.36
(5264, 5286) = 3.97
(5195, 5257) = 4.25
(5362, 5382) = 4.26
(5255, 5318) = 4.21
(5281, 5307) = 4.33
